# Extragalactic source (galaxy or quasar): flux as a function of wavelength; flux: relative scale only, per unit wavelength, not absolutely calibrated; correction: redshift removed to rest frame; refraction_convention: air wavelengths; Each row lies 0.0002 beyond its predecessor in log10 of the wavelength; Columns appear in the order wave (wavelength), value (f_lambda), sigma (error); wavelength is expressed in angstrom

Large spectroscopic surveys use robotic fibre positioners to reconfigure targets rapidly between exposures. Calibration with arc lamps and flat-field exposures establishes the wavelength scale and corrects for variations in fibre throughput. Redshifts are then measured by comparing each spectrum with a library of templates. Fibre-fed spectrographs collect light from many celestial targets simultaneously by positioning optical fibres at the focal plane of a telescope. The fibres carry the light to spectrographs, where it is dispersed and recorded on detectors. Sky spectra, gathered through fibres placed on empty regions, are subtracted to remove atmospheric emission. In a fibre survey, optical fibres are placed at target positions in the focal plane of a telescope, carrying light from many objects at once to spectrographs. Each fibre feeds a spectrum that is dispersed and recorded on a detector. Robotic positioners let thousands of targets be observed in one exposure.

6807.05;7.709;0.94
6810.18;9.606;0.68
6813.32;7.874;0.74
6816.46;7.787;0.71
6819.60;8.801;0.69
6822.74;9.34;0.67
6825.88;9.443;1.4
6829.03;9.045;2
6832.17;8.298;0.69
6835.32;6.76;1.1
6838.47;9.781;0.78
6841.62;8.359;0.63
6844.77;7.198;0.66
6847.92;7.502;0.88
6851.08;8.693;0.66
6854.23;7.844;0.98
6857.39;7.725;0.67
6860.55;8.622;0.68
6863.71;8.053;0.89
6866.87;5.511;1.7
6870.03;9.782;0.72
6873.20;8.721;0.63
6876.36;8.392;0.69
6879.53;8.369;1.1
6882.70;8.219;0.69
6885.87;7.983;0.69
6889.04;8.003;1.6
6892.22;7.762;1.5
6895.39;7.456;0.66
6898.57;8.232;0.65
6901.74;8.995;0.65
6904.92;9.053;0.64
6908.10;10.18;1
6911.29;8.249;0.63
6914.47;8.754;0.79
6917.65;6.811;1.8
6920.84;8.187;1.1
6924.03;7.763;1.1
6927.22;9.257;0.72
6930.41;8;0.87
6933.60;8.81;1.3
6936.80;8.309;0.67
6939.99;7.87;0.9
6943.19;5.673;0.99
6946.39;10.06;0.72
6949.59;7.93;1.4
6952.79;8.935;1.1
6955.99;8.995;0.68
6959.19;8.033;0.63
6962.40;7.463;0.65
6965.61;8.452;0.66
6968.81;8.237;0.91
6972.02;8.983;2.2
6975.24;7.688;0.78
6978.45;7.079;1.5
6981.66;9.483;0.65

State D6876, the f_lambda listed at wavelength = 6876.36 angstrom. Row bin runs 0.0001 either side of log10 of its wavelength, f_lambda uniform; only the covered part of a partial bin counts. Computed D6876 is 8.392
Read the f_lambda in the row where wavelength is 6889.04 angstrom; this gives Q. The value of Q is 8.003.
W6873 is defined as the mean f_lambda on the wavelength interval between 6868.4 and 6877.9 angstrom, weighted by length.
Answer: 8.95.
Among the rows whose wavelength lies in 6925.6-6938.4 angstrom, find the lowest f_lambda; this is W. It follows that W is 8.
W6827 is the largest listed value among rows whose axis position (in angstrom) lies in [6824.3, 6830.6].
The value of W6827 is 9.443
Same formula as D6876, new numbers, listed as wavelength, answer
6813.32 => 7.874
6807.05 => 7.709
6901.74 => 8.995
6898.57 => 8.232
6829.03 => 9.045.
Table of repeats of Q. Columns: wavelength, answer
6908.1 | 10.18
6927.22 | 9.257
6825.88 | 9.443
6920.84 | 8.187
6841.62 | 8.359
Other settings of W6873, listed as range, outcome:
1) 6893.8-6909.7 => 8.78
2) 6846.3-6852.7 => 8.09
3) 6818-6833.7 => 8.99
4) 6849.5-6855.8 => 8.27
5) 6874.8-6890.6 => 8.19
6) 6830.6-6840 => 8.27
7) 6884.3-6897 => 7.8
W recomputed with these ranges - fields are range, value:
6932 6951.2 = 5.673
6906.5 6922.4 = 6.811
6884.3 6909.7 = 7.456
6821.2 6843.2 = 6.76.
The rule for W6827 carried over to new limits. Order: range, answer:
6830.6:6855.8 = 9.781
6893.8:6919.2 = 10.18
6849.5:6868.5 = 8.693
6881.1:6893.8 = 8.219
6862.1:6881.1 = 9.782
